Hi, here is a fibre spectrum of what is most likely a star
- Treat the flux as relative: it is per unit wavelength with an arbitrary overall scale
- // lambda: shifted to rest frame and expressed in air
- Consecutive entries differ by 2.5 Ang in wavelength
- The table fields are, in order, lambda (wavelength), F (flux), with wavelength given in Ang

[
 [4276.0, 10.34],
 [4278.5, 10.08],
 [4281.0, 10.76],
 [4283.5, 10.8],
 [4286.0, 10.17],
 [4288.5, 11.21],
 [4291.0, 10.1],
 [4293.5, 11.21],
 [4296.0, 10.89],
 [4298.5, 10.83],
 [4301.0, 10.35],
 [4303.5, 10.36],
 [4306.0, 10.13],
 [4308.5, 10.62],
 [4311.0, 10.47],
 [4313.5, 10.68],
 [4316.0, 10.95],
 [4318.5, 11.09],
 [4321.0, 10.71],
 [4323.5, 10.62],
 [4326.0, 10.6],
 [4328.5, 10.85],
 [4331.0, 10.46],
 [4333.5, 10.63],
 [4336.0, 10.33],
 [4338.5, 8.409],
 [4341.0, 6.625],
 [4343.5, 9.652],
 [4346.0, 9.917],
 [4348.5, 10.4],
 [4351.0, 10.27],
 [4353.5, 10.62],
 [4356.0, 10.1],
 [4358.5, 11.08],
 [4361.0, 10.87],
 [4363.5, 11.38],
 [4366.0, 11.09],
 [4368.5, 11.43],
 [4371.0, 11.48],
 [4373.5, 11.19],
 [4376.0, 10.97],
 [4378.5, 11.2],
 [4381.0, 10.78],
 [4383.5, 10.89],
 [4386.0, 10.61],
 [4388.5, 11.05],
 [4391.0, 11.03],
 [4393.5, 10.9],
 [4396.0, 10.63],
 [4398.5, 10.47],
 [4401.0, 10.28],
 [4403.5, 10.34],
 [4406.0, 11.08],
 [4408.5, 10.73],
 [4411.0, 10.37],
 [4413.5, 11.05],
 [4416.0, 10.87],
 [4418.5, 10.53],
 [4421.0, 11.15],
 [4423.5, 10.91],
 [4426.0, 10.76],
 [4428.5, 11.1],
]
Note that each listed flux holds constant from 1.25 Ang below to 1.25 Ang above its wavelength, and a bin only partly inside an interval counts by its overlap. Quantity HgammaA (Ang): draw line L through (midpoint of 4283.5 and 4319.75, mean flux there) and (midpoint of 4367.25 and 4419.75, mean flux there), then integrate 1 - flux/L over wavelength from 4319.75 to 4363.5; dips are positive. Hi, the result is 2.4 Ang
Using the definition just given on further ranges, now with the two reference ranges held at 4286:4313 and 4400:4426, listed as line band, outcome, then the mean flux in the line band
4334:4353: 2.1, 9.47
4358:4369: -0.5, 11.2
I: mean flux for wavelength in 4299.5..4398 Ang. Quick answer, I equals 10.5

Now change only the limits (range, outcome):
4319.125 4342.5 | 9.94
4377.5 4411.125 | 10.7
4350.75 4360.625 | 10.6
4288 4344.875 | 10.3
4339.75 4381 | 10.5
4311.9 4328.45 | 10.8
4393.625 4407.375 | 10.6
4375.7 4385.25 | 10.9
